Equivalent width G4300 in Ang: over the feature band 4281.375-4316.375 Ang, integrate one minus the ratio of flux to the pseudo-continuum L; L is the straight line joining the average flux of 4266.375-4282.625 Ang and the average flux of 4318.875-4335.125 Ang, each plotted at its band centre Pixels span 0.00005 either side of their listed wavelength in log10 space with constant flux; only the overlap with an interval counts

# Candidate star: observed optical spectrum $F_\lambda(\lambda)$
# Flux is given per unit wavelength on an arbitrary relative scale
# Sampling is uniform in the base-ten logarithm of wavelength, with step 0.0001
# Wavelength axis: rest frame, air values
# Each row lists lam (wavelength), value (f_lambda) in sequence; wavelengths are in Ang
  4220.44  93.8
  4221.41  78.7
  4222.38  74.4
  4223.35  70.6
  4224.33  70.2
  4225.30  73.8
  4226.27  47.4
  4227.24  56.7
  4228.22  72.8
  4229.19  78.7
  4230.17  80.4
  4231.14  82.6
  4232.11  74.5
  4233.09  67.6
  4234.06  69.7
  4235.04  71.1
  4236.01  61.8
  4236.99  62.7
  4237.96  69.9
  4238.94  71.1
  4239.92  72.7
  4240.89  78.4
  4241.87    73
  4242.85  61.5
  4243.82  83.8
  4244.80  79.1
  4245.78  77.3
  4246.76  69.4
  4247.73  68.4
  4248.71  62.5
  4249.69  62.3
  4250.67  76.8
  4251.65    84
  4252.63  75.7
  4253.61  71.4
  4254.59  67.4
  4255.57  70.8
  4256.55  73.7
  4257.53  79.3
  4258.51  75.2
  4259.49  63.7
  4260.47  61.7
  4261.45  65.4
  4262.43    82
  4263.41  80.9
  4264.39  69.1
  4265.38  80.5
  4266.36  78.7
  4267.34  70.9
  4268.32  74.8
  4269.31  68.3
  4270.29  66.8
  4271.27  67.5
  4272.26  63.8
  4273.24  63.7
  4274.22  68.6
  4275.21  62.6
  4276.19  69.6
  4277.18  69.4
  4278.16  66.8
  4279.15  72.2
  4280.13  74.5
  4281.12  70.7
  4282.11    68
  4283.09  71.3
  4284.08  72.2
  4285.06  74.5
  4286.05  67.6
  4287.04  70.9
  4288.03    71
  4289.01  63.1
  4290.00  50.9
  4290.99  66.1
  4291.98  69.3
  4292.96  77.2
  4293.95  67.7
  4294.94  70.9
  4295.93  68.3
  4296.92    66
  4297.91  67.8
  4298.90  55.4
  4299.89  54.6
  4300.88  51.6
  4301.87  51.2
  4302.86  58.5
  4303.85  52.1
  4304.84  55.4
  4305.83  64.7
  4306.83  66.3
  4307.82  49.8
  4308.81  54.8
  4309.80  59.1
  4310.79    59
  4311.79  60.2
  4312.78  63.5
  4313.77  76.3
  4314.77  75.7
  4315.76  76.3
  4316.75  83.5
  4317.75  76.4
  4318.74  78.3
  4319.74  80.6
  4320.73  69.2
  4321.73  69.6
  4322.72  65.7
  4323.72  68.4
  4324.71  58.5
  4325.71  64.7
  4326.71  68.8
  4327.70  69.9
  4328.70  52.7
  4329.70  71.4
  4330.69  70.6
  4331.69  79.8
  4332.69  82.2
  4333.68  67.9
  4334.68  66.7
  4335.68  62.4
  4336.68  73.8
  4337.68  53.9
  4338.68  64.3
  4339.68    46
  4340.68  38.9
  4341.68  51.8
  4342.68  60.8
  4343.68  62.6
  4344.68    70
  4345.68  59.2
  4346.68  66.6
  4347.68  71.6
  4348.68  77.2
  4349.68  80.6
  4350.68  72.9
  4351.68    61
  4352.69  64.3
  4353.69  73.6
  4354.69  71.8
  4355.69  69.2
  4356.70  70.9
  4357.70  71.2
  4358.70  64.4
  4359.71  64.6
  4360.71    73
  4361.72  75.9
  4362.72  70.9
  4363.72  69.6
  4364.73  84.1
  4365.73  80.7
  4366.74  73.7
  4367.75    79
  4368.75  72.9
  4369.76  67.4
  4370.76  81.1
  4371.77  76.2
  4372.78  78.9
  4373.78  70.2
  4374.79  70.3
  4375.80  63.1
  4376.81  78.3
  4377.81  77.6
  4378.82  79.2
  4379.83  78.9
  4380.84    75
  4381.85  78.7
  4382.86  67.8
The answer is 2.4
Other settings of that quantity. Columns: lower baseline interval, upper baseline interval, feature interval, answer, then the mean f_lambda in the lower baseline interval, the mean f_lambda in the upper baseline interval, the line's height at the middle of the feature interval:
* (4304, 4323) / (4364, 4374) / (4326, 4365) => 2.9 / 67.3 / 76.4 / 72.6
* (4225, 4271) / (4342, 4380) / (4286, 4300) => 1.1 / 71.6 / 71.8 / 71.7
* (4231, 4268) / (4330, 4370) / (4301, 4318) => 1.6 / 72.2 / 68.5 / 70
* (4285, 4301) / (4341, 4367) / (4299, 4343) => 2.1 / 65.5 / 69.5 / 67.3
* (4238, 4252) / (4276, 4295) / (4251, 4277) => -0.1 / 72.6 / 69.1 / 71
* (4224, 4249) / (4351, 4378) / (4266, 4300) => 1.5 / 70.7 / 72.3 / 71.3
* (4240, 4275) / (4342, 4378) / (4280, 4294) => 0.5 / 71.8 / 71.4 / 71.7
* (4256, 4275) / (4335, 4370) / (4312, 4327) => -0.5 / 71.2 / 67.7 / 69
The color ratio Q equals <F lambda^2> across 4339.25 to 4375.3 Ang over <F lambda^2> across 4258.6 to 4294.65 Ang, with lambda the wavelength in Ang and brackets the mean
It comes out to 1.0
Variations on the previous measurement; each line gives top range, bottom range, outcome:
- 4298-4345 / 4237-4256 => 0.92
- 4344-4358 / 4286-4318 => 1.12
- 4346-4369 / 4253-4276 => 1.06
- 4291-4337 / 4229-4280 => 0.95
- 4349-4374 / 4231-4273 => 1.07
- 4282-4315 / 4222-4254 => 0.92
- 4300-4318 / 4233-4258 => 0.90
